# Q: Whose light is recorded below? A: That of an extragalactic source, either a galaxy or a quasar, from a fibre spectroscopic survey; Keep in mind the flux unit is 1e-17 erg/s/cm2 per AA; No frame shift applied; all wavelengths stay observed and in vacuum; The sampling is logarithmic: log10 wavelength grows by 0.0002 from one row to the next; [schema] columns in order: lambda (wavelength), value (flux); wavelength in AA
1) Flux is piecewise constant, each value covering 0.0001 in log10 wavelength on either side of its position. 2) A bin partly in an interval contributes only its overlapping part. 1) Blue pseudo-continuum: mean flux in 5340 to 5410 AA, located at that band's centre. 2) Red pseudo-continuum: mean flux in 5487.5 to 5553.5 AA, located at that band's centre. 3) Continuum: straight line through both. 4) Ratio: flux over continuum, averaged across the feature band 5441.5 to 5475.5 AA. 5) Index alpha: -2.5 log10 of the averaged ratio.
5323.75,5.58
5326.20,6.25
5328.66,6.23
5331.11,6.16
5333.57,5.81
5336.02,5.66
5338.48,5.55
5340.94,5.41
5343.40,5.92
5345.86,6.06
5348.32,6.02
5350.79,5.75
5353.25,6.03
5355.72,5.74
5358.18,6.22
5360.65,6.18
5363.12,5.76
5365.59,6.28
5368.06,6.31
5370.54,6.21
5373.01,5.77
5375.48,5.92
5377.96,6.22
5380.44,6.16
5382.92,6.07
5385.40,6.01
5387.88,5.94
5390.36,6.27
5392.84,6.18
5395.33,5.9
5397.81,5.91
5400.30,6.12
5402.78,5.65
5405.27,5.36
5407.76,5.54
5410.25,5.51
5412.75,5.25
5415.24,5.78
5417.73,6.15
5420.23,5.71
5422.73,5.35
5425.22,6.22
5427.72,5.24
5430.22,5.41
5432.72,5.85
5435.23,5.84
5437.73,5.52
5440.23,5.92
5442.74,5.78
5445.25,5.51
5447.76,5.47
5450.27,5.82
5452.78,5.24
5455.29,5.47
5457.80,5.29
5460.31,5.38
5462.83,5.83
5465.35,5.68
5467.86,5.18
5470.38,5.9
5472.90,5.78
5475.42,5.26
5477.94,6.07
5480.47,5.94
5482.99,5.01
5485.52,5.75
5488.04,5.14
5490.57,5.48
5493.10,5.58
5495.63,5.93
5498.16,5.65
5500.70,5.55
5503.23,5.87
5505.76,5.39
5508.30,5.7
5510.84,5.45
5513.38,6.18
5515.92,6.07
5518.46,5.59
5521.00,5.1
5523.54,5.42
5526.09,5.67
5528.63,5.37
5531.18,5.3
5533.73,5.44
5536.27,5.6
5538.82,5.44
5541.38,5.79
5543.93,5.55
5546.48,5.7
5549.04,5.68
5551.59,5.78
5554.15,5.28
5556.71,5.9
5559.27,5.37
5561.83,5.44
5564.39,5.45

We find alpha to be 0.04 mag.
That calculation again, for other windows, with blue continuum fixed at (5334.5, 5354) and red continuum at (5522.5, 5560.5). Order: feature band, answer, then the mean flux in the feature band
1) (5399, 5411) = 0.01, 5.64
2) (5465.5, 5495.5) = 0.01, 5.57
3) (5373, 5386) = -0.05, 6.05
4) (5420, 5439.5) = 0.01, 5.65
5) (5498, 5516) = -0.02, 5.71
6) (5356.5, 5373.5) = -0.06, 6.11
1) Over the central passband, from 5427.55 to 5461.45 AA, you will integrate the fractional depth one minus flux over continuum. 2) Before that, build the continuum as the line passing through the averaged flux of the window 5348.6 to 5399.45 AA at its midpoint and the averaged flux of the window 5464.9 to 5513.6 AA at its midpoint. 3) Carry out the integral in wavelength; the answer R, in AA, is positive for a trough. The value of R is 1.3 AA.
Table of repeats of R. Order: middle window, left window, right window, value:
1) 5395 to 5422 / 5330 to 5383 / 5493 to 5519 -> 0.8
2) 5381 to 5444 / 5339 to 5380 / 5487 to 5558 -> 0.8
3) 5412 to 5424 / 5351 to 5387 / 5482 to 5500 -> 0.4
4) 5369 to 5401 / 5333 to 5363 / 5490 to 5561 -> -1.4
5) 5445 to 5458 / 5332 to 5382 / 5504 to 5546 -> 0.6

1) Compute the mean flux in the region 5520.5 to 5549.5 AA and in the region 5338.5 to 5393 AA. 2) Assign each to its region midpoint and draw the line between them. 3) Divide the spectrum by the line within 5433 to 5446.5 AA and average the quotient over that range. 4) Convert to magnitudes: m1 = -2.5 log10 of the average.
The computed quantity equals 0.01 mag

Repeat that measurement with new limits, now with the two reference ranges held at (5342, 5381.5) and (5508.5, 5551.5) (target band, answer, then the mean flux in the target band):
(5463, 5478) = 0.02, 5.63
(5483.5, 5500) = 0.03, 5.56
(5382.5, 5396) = -0.02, 6.07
